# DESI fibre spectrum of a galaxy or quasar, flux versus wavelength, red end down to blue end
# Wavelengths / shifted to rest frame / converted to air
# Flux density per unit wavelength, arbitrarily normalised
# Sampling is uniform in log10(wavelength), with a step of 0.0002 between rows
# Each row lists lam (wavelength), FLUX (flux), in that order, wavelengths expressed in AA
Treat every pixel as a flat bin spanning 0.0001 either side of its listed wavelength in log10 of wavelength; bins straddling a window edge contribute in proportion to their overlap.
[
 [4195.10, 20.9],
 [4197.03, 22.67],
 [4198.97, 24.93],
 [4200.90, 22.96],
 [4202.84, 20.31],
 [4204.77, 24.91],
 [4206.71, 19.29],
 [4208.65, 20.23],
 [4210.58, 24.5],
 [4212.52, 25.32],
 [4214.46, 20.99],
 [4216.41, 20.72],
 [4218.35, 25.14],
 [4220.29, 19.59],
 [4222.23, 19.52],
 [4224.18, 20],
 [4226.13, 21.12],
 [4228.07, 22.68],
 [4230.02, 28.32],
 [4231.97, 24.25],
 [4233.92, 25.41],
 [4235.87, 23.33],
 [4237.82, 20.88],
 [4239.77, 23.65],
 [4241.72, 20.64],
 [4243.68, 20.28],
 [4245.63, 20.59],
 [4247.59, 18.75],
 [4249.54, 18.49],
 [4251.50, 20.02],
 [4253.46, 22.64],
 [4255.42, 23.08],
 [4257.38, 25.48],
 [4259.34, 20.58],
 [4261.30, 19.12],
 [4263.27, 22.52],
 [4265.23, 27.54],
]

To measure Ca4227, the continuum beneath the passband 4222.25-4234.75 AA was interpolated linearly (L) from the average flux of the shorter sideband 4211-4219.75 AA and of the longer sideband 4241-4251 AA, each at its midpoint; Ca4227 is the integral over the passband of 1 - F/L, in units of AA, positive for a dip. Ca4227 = -1.0 AA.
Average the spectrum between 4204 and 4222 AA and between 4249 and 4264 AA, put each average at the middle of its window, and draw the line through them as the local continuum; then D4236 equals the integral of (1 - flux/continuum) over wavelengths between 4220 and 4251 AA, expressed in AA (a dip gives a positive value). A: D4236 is 0.2 AA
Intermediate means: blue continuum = 22.2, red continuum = 21.5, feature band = 21.7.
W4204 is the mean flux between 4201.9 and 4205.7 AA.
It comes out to 22.6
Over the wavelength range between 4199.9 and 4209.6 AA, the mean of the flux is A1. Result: 21.6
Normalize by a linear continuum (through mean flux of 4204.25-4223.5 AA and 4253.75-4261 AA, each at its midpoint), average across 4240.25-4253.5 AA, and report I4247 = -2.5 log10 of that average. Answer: 0.12 mag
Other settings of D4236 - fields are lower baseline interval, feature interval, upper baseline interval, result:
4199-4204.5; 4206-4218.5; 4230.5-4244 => 0.3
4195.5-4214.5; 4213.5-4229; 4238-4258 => 0.6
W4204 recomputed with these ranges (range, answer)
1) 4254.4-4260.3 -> 23.1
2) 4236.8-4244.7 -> 21.4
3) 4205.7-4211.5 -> 21.3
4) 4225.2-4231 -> 24.1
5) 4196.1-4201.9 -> 23.5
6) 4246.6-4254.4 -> 20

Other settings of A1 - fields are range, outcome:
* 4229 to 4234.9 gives 25.9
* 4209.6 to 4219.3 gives 23.3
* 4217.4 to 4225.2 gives 21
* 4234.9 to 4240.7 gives 22.6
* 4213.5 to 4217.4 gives 20.8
